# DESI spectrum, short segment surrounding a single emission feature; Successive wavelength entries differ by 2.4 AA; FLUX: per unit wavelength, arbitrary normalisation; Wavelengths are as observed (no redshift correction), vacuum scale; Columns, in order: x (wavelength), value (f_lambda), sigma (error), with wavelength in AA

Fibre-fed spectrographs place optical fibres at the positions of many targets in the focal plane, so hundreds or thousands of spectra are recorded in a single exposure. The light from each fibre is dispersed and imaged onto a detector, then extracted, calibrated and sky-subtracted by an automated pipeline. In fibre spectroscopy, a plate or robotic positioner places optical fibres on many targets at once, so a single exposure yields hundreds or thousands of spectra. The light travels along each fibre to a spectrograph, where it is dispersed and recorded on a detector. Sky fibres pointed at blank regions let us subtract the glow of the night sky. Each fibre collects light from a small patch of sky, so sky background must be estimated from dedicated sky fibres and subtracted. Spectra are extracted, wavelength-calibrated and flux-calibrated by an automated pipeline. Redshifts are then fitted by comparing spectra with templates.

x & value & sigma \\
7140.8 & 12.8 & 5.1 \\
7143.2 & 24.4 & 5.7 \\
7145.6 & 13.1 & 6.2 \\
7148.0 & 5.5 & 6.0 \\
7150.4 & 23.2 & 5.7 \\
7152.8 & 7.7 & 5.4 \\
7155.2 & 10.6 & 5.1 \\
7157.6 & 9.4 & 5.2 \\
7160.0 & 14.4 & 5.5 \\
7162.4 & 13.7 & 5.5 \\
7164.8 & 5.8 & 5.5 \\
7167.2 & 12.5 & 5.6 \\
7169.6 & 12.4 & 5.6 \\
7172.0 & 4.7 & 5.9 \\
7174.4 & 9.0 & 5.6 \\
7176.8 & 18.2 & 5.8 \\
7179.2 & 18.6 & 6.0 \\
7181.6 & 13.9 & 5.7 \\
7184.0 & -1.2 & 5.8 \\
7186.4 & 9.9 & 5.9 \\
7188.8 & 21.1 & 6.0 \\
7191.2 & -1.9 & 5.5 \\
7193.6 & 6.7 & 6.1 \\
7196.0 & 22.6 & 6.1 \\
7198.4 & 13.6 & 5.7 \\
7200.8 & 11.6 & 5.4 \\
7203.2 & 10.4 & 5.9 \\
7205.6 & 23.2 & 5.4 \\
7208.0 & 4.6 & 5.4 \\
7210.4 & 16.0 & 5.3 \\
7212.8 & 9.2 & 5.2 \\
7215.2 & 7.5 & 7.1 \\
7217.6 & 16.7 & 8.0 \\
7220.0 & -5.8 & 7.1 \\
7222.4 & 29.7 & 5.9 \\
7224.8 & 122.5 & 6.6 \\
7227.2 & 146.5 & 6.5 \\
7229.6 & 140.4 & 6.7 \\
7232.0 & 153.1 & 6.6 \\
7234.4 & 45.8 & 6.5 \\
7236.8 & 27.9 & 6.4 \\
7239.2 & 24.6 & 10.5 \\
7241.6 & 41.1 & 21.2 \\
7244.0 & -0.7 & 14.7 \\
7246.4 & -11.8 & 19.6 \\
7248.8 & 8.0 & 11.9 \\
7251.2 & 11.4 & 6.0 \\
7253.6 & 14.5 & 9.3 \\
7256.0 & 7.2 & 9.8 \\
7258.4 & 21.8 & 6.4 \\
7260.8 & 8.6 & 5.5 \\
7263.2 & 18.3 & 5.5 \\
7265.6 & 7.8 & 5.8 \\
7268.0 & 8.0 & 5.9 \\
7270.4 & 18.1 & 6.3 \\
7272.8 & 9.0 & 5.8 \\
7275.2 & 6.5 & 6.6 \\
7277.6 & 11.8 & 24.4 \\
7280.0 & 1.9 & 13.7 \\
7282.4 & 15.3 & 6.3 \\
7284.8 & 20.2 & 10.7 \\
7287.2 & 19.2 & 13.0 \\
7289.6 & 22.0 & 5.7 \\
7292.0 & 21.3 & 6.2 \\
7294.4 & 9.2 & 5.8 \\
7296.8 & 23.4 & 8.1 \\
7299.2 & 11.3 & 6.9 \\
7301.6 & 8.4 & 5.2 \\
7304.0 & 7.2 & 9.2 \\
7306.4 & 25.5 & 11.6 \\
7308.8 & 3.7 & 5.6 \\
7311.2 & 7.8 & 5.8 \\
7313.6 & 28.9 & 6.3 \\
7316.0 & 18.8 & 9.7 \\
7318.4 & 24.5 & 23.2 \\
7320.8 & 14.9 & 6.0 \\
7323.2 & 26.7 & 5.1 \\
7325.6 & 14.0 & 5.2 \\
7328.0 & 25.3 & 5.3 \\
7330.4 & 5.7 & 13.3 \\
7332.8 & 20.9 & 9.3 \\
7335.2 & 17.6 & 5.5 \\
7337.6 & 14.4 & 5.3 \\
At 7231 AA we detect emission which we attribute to [O II]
